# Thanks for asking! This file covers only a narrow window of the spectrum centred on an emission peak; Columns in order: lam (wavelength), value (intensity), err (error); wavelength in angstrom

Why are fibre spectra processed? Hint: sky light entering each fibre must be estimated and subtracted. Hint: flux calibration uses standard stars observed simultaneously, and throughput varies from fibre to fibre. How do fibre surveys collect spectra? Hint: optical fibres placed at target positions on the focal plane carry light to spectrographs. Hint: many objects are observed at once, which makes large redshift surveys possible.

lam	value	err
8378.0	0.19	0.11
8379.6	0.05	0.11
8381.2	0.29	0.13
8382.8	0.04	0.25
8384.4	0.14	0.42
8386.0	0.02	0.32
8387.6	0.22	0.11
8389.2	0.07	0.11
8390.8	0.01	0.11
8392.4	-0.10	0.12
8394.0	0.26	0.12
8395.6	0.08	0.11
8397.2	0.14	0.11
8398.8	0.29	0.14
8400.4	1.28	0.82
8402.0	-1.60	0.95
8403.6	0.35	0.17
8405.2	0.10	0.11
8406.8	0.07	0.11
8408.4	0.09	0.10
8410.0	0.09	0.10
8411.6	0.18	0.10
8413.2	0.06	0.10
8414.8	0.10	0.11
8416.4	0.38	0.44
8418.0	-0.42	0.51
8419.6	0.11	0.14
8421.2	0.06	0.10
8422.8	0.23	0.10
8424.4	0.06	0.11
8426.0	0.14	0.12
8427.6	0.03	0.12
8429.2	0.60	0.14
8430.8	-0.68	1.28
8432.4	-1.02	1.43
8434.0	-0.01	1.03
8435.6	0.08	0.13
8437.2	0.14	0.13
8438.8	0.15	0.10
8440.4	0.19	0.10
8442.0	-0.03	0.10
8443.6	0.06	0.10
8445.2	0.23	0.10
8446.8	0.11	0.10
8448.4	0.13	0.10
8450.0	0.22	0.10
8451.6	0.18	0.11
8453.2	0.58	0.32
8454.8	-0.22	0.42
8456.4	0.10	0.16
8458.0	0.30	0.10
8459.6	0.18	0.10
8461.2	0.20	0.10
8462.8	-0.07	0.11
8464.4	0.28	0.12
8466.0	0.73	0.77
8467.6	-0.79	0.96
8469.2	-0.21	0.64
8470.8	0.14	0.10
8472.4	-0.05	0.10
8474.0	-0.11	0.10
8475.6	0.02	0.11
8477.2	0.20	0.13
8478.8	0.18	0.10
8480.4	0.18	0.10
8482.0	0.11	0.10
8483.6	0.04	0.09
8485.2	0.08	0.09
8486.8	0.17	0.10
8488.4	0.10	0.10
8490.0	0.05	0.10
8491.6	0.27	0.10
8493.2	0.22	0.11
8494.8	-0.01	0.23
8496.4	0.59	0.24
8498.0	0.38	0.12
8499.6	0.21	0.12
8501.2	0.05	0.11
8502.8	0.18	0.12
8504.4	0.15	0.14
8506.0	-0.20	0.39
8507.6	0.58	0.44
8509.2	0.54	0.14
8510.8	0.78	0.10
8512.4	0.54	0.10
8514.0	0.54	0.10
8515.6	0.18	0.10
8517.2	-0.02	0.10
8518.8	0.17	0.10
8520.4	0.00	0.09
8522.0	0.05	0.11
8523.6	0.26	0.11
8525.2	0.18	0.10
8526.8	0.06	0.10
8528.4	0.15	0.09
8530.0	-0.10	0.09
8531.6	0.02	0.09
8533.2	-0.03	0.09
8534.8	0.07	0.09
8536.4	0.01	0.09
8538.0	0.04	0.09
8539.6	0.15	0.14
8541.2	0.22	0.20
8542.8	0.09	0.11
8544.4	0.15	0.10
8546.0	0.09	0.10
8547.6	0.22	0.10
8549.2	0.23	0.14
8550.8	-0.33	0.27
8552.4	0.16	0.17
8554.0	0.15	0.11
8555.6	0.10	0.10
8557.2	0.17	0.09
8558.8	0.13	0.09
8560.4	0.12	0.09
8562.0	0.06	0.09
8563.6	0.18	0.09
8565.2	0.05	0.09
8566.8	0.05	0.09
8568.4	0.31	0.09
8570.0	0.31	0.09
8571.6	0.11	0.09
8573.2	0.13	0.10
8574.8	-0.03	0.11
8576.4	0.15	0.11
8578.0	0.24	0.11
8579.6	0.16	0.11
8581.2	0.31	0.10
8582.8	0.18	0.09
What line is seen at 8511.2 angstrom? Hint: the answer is Hbeta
